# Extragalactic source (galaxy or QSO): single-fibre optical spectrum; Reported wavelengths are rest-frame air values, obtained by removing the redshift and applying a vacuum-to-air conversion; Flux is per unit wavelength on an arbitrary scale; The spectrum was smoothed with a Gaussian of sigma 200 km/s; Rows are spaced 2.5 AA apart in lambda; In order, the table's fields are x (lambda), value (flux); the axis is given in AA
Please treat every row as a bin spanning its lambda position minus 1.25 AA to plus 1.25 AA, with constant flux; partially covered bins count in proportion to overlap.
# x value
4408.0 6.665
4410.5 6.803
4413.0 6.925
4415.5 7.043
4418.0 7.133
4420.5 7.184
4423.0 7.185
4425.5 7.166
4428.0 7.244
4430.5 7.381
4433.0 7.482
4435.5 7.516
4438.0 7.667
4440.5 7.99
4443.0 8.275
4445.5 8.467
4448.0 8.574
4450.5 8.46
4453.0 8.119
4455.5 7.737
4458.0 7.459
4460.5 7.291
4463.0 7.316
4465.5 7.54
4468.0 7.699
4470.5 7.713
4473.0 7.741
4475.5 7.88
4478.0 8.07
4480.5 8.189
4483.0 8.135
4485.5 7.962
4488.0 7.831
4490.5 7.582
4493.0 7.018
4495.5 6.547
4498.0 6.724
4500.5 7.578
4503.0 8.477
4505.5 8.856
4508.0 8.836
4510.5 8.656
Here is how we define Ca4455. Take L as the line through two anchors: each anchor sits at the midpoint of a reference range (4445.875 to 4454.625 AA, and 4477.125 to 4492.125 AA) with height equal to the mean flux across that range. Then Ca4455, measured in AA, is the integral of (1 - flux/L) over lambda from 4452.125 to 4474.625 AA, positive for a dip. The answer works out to 1.6 AA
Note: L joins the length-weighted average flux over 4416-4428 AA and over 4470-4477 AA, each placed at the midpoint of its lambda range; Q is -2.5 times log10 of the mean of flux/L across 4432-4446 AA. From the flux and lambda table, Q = -0.07 mag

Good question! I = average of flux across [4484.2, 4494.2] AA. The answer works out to 7.6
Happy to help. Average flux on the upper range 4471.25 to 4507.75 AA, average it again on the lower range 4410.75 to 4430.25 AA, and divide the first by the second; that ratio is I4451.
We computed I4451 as 1.09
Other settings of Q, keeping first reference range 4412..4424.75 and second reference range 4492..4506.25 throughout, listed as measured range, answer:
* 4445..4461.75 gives -0.103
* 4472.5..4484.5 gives -0.088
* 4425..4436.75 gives -0.031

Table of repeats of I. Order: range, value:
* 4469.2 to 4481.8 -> 7.92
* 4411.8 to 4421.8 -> 7.07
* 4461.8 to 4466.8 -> 7.43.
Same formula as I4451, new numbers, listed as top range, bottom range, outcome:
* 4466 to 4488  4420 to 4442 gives 1.06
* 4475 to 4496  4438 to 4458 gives 0.95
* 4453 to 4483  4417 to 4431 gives 1.07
